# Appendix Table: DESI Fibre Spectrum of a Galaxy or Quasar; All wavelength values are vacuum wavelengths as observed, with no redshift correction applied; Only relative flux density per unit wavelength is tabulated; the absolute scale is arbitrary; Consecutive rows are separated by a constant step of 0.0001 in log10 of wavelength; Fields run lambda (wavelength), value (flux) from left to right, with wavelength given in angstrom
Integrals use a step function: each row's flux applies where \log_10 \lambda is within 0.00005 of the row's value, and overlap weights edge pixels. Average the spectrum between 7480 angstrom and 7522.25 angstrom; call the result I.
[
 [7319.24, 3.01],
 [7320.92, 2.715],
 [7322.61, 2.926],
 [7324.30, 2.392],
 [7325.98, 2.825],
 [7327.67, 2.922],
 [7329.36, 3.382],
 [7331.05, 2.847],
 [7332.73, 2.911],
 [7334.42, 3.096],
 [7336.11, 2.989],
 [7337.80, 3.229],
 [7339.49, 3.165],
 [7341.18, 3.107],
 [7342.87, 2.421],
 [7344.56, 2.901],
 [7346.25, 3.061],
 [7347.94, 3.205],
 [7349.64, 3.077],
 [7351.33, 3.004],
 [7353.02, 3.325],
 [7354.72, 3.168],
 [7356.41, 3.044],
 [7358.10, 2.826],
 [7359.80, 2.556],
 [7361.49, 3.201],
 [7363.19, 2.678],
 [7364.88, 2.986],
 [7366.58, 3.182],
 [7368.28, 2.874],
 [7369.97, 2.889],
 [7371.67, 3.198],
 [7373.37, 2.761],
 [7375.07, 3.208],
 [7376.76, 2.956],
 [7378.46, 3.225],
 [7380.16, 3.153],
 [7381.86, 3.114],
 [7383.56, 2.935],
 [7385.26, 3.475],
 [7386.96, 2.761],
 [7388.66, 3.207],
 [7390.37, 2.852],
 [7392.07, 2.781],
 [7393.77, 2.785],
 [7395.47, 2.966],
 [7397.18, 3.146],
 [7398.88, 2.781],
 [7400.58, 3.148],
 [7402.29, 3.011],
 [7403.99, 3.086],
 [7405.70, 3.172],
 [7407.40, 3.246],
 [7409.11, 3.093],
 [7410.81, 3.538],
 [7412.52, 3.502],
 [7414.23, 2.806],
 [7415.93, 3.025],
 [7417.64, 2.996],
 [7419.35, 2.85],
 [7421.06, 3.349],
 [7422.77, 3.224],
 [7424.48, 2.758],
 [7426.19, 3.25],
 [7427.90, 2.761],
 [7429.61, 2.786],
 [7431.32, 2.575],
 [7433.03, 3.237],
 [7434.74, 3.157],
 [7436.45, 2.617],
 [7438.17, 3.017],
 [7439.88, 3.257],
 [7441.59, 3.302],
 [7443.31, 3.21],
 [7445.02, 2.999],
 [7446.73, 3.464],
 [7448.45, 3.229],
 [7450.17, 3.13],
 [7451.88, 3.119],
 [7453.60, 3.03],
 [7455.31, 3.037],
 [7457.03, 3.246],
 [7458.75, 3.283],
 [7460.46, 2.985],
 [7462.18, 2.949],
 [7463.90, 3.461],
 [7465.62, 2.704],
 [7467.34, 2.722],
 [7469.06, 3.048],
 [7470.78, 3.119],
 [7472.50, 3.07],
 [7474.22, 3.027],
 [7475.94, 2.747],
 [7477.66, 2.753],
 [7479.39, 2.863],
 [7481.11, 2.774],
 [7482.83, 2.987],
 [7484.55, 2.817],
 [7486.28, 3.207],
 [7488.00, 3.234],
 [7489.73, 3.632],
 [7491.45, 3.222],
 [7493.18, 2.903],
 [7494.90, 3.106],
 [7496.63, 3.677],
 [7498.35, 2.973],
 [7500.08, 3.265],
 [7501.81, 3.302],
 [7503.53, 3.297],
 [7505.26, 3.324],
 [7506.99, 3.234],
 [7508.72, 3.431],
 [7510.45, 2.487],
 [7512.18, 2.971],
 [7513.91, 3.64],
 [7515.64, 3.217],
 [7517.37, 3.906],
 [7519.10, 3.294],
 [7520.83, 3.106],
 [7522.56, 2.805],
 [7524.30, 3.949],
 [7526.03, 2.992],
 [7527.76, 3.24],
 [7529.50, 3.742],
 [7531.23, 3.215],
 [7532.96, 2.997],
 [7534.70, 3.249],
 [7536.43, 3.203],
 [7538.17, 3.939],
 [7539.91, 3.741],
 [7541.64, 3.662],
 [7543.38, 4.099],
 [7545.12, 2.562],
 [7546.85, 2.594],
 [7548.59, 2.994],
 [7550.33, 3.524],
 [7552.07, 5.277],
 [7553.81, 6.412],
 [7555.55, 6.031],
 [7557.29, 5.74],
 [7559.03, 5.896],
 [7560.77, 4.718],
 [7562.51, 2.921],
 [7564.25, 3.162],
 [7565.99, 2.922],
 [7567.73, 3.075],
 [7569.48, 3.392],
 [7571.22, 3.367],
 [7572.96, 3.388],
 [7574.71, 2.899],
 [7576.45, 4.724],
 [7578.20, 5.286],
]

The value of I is 3.2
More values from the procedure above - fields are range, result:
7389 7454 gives 3.06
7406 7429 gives 3.11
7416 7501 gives 3.06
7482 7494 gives 3.14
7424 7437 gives 2.9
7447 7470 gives 3.08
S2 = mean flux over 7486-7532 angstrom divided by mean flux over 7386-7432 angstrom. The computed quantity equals 1.1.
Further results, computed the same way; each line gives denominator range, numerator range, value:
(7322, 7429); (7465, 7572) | 1.14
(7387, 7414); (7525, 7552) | 1.10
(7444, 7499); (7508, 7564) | 1.21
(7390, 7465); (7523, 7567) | 1.26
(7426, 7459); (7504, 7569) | 1.19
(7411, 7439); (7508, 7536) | 1.09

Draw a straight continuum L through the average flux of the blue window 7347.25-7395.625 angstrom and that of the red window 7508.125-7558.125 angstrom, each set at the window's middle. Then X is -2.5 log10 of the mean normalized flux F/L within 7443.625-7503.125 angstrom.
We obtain 0.11 mag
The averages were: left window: 3.01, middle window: 3.09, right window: 3.66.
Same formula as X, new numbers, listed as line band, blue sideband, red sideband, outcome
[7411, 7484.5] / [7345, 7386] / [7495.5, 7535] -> 0.05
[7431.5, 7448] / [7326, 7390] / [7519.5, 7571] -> 0.08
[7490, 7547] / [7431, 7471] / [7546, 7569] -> 0.16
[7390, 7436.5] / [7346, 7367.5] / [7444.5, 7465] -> 0.03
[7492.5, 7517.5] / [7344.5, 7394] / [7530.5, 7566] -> 0.16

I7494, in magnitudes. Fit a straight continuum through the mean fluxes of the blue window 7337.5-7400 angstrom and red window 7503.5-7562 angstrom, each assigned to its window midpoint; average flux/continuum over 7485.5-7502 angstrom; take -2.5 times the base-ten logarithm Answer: 0.096 mag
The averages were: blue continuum 3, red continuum 3.72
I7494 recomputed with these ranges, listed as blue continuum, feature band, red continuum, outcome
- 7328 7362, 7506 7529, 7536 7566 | 0.21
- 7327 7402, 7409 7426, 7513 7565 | 0.04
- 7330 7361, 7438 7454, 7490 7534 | -0.01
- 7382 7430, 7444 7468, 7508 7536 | 0.01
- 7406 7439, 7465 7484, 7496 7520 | 0.11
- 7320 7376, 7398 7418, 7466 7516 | -0.03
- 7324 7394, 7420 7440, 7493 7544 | 0.06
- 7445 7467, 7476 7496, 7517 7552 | 0.06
